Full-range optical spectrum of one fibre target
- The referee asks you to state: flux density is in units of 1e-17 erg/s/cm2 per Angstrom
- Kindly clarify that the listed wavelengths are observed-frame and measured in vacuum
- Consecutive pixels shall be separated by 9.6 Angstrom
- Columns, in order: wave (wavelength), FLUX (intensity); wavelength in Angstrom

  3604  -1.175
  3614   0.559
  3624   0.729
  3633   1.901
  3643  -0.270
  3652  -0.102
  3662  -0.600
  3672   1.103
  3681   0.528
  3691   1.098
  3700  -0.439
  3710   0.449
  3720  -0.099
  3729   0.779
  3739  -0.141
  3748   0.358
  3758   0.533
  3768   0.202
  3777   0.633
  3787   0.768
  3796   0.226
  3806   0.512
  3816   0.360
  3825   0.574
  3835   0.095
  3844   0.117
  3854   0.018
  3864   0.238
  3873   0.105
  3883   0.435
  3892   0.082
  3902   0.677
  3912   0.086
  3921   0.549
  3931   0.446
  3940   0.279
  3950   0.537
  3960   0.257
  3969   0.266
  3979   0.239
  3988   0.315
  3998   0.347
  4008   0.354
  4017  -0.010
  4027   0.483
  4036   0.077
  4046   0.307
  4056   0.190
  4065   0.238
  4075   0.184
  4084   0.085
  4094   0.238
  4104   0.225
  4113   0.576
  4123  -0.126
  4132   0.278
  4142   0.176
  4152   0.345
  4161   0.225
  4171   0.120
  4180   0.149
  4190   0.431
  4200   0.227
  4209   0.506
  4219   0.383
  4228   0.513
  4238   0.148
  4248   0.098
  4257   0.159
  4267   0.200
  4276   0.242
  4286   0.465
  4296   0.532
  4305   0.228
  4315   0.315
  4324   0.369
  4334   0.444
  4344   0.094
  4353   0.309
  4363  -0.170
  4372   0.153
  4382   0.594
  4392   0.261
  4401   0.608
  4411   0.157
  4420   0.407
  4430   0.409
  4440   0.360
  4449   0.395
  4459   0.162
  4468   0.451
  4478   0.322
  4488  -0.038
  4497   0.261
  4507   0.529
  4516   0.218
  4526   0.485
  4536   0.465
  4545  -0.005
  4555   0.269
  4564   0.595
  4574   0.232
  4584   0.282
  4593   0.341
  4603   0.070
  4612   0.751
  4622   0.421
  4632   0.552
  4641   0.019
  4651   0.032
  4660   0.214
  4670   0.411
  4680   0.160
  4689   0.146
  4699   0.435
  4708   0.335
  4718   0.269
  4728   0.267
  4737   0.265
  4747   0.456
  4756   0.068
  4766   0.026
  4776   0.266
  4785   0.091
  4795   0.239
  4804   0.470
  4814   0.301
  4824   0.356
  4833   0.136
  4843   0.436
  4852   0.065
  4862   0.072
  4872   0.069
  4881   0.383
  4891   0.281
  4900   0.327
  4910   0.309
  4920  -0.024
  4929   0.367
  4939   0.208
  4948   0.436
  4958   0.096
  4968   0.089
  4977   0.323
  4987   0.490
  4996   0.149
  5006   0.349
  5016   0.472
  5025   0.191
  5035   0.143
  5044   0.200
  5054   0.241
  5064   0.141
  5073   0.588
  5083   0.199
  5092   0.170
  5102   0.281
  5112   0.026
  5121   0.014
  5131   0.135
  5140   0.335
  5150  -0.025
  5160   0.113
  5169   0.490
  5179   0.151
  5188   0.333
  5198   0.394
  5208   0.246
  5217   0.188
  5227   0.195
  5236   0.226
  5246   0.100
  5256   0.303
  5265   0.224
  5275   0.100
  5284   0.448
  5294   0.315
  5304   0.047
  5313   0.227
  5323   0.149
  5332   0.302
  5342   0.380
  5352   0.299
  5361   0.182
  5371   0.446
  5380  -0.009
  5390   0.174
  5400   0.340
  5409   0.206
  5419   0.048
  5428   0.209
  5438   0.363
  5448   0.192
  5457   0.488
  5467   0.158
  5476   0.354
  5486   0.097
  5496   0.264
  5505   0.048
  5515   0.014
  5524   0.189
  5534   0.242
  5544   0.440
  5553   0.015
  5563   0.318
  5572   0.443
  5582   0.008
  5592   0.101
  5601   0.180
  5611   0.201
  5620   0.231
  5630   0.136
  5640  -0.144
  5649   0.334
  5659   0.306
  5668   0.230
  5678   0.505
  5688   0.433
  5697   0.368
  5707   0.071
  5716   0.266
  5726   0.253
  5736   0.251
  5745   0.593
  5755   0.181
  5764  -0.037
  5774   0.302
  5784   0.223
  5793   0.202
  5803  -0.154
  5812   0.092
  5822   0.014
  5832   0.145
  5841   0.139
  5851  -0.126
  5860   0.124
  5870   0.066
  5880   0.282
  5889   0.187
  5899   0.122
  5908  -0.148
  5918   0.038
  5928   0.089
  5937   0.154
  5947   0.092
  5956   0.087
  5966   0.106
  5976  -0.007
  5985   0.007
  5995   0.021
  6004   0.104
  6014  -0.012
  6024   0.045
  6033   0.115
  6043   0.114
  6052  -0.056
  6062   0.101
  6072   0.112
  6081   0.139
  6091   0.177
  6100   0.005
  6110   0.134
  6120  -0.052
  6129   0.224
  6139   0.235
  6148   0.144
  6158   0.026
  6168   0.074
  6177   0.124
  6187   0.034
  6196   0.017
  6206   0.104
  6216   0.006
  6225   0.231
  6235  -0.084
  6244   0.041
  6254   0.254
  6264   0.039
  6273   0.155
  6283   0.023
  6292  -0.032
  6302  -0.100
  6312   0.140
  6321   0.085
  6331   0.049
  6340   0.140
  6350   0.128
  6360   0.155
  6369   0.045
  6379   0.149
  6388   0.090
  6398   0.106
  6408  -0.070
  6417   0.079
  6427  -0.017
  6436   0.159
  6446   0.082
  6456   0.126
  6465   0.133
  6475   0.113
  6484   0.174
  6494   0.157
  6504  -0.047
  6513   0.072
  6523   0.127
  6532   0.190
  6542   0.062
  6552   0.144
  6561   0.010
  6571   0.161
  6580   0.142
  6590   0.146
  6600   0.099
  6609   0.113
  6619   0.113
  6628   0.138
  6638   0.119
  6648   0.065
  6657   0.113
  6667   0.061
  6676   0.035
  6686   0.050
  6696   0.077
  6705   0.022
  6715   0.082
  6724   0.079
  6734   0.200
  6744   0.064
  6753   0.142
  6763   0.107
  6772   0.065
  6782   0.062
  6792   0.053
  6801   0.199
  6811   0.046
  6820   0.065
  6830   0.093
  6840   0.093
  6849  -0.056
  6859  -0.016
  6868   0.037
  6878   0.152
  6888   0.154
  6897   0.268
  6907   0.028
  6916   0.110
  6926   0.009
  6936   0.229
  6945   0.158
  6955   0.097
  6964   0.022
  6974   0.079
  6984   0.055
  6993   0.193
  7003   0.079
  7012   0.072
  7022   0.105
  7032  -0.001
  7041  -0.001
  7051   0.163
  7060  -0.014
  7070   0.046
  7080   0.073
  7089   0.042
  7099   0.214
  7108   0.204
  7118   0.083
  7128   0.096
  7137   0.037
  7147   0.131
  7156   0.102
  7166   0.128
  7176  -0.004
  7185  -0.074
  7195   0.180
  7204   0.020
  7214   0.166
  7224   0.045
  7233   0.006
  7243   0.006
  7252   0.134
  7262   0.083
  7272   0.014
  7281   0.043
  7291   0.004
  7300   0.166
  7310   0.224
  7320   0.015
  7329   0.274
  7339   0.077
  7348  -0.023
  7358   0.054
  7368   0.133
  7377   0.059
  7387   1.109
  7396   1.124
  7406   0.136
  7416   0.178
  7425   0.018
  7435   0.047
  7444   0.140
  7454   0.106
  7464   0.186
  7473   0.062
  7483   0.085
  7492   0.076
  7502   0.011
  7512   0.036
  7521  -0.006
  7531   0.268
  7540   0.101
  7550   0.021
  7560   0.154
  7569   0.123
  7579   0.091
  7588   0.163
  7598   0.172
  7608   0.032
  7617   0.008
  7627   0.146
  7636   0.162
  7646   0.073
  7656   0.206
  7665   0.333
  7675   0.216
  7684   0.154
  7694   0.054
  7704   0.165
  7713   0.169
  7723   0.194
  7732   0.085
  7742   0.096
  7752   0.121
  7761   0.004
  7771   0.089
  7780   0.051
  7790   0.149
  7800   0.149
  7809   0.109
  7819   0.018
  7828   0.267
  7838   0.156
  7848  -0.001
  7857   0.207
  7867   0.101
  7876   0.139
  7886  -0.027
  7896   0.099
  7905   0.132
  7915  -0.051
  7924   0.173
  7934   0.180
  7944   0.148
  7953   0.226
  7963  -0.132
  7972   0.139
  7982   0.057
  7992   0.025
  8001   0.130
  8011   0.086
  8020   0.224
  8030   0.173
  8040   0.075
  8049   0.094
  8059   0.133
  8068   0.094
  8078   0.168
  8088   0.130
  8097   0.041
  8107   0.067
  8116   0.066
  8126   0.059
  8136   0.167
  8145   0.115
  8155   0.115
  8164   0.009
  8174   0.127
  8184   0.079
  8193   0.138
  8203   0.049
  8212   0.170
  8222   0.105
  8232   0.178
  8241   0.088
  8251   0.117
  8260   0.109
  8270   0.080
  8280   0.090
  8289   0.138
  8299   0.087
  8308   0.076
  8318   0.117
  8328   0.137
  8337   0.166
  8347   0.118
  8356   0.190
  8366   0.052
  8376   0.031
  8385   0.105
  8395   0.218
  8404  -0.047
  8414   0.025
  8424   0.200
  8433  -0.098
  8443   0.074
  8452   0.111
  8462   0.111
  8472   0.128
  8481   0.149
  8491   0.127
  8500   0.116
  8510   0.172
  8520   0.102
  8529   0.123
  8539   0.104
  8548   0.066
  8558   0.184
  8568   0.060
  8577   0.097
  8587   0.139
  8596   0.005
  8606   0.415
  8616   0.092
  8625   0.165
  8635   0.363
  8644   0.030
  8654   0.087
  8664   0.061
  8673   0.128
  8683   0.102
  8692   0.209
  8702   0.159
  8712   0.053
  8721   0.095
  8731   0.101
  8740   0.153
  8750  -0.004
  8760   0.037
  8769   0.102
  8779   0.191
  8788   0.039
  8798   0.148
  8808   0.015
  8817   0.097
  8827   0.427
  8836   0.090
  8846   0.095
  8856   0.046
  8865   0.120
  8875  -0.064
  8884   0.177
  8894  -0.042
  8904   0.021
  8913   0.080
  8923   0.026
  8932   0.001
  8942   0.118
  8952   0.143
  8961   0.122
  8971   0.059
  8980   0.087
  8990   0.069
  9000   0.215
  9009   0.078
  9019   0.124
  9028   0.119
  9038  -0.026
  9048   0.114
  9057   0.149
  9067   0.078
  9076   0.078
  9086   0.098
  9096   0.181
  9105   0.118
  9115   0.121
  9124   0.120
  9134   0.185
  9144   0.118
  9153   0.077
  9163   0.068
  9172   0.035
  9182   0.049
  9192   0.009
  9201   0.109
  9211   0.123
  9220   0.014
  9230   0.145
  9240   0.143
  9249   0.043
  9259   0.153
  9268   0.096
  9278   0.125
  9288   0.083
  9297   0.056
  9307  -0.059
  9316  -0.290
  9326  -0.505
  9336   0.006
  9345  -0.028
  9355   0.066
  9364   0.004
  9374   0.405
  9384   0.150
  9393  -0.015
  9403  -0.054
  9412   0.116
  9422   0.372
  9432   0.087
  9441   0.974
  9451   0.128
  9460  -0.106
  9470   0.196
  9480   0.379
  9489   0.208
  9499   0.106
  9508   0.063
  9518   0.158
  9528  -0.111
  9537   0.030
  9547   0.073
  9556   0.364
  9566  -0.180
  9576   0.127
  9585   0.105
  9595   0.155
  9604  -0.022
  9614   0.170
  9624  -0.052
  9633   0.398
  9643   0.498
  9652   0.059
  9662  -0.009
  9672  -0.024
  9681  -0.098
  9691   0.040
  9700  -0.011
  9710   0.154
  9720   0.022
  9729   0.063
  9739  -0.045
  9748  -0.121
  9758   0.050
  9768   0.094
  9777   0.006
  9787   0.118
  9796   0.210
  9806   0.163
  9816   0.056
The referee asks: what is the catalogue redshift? 0.98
